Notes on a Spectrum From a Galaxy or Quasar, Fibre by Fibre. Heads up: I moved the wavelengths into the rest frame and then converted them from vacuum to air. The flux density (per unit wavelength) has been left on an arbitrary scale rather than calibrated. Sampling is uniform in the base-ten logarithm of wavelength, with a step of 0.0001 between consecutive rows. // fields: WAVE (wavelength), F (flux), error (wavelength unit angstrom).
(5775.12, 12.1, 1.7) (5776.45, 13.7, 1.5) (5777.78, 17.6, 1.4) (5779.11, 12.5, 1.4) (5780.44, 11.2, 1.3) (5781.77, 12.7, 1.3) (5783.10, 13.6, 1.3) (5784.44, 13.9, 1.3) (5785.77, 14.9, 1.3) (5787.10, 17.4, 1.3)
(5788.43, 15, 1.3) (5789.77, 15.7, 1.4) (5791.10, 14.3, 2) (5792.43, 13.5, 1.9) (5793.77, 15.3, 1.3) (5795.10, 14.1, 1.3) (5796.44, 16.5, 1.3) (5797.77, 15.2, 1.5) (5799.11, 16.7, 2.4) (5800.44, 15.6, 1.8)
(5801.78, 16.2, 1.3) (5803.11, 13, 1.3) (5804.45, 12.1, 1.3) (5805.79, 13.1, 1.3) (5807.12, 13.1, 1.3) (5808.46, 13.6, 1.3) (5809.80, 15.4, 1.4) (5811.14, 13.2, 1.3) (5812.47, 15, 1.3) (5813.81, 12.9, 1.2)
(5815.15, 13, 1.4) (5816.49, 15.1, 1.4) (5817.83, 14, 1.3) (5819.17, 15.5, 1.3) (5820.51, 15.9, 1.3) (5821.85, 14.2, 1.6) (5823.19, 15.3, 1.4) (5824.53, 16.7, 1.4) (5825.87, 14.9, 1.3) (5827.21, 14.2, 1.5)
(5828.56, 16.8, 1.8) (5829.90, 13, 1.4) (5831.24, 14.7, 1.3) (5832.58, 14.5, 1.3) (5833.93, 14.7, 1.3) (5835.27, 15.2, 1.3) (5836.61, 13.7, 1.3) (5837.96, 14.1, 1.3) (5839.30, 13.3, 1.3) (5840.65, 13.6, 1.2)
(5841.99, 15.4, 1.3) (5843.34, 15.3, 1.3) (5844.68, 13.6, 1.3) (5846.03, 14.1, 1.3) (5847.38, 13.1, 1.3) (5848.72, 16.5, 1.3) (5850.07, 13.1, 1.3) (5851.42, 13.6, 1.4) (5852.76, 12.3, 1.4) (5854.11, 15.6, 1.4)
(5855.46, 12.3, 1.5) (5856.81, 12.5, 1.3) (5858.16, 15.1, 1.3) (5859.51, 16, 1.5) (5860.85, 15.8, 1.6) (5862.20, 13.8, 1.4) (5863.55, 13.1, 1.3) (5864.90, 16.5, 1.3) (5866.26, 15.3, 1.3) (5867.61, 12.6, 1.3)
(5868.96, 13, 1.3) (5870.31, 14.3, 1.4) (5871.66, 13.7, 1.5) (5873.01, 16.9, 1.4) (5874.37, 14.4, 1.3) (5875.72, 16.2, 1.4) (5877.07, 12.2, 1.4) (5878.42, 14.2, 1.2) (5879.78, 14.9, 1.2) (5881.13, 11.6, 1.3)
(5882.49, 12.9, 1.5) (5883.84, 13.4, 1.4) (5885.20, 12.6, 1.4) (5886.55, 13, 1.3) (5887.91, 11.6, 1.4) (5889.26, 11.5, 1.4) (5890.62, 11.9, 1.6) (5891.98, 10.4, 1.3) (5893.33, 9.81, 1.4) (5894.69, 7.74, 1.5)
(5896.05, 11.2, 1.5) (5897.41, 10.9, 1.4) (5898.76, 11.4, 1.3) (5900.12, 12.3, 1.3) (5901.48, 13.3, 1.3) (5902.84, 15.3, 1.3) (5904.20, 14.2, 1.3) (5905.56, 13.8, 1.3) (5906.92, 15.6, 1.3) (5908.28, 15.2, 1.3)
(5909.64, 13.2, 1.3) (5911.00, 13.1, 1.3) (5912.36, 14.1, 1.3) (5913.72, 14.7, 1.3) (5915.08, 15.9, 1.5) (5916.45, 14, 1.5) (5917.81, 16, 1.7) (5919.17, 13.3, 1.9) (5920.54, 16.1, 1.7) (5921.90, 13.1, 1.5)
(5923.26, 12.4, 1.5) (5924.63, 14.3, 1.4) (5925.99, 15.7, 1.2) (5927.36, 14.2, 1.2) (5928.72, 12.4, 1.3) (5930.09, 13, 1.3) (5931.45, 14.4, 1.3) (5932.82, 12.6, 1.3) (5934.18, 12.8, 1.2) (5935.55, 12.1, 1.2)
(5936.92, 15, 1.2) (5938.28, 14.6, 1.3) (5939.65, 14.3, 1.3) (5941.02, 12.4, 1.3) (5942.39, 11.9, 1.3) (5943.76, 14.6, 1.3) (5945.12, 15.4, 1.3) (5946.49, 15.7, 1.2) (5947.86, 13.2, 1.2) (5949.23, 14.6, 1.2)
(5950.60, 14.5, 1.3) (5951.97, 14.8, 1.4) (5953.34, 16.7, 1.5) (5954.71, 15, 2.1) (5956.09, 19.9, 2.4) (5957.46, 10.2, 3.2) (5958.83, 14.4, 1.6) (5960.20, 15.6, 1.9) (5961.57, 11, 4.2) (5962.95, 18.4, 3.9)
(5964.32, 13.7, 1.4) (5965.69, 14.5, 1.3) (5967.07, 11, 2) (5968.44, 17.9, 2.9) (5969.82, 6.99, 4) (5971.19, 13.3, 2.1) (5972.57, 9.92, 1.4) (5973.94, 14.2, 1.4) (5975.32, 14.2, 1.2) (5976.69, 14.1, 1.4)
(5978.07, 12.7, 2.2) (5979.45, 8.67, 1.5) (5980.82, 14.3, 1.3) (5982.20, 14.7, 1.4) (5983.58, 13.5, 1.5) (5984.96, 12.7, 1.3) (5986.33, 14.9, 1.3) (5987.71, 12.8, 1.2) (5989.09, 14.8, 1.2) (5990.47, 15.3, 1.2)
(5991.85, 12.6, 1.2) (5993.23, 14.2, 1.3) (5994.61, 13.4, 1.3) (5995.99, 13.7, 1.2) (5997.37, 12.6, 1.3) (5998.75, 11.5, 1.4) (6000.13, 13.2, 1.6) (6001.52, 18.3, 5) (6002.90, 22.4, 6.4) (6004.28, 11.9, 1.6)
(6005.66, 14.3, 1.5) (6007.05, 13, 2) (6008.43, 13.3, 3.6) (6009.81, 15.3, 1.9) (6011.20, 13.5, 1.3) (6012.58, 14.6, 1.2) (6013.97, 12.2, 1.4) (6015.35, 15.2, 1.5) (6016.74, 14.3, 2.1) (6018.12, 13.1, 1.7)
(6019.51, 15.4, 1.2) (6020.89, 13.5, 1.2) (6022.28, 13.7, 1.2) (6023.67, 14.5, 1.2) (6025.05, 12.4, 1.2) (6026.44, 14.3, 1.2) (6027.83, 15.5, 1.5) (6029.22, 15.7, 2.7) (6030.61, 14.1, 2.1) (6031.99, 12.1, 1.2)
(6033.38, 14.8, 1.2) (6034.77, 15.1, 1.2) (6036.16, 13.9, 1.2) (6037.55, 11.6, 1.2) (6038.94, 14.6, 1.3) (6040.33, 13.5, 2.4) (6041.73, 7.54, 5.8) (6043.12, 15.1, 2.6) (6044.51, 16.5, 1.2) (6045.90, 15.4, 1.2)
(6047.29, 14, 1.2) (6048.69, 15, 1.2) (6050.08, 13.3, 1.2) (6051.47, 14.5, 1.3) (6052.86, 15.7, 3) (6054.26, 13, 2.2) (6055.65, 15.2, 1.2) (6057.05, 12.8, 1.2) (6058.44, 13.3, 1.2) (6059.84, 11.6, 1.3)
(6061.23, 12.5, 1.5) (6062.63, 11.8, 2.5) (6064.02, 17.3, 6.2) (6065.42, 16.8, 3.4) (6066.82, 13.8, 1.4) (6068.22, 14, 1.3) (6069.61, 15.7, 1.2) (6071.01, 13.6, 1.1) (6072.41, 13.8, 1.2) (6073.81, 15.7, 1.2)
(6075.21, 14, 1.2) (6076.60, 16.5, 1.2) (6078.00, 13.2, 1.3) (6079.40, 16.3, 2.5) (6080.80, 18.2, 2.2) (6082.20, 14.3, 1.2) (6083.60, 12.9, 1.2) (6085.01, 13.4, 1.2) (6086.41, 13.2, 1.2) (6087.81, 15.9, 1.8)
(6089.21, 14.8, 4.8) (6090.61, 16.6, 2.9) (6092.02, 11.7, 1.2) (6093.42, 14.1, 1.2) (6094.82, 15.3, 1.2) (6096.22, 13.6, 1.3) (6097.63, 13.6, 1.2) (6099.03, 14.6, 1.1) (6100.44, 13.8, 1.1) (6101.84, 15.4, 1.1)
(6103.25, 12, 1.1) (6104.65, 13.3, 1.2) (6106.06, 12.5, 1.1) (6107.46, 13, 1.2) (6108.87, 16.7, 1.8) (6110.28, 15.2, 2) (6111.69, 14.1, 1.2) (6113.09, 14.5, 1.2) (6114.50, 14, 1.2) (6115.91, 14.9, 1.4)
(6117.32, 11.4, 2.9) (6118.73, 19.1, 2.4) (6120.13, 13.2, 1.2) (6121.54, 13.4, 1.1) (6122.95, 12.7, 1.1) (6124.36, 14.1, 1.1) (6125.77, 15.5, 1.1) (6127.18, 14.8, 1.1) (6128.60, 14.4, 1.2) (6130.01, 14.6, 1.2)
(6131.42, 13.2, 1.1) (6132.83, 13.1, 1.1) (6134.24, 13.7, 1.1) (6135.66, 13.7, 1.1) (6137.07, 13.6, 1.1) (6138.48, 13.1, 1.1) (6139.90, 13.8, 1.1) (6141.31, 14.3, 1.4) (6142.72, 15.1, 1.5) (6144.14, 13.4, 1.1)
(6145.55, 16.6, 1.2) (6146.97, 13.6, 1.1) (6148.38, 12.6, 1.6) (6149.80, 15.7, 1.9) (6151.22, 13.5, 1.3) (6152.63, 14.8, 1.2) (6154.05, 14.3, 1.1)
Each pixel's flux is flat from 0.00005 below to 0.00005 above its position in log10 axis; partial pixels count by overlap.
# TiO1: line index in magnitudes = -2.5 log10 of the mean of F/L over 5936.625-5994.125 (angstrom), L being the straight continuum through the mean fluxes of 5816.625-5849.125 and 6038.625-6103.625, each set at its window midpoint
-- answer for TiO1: 0.04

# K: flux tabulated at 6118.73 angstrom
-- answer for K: 19.1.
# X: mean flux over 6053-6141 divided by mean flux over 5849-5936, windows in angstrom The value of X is 1.05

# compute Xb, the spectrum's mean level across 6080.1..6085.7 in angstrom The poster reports 14.7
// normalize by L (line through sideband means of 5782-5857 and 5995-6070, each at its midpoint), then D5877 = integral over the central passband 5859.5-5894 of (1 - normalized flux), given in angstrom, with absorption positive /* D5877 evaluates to 2.12 angstrom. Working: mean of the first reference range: 14.4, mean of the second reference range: 14.1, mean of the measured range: 13.5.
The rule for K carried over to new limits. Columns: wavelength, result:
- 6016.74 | 14.3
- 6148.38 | 12.6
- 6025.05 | 12.4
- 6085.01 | 13.4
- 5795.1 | 14.1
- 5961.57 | 11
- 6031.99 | 12.1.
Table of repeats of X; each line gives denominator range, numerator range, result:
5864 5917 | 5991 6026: 1.06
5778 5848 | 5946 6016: 0.97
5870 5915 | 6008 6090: 1.08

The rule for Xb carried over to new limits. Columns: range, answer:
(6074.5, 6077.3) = 15.3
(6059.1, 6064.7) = 13.3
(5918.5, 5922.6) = 14.2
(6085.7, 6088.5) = 14.6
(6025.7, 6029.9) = 15.1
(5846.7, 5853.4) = 13.7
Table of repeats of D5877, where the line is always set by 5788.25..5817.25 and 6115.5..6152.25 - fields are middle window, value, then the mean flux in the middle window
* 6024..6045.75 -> 0.6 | 13.8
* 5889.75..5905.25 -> 2.8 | 11.7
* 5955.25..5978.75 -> 1.0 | 13.7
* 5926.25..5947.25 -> 0.8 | 13.7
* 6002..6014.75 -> -0.3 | 14.6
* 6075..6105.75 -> -0.5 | 14.4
